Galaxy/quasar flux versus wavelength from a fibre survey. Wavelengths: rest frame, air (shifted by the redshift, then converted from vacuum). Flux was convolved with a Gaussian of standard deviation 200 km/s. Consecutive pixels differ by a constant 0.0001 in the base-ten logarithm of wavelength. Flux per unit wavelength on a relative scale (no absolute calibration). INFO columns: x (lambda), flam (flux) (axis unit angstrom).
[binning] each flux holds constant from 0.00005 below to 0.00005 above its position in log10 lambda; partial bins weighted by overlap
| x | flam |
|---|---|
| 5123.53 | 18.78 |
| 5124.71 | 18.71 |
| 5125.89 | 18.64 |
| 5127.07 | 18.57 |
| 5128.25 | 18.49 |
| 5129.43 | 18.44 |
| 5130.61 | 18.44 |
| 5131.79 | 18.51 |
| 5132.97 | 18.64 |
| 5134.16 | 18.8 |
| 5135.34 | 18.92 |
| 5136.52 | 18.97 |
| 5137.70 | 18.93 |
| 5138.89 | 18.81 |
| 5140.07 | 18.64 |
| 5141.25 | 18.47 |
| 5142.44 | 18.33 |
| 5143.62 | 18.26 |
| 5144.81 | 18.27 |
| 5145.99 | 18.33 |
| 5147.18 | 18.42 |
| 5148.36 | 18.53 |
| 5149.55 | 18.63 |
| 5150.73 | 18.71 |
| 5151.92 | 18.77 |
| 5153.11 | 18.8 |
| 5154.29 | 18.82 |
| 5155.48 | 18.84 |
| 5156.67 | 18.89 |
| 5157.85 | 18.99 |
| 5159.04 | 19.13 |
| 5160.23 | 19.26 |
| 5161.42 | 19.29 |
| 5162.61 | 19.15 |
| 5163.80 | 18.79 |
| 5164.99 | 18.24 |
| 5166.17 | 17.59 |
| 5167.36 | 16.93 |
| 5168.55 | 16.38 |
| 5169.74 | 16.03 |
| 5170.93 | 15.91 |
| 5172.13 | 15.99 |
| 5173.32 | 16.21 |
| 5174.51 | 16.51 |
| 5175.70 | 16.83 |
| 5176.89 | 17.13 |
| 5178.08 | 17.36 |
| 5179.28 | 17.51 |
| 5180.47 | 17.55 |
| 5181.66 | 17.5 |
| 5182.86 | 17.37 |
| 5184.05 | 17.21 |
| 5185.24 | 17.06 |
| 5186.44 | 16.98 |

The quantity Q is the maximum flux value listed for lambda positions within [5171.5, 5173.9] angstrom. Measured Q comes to 16.21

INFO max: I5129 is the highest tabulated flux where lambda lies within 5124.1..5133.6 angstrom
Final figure 18.71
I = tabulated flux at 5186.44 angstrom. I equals 16.98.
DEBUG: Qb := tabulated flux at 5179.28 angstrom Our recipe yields 17.51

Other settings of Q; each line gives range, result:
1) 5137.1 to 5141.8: 18.93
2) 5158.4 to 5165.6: 19.29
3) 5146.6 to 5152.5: 18.77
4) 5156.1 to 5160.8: 19.26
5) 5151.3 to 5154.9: 18.82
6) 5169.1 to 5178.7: 17.36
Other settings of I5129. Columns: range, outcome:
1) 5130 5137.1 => 18.97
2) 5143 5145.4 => 18.27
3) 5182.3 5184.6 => 17.37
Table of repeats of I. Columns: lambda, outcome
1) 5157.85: 18.99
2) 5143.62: 18.26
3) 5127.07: 18.57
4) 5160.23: 19.26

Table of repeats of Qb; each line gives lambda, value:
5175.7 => 16.83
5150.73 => 18.71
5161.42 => 19.29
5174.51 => 16.51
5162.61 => 19.15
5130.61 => 18.44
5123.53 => 18.78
